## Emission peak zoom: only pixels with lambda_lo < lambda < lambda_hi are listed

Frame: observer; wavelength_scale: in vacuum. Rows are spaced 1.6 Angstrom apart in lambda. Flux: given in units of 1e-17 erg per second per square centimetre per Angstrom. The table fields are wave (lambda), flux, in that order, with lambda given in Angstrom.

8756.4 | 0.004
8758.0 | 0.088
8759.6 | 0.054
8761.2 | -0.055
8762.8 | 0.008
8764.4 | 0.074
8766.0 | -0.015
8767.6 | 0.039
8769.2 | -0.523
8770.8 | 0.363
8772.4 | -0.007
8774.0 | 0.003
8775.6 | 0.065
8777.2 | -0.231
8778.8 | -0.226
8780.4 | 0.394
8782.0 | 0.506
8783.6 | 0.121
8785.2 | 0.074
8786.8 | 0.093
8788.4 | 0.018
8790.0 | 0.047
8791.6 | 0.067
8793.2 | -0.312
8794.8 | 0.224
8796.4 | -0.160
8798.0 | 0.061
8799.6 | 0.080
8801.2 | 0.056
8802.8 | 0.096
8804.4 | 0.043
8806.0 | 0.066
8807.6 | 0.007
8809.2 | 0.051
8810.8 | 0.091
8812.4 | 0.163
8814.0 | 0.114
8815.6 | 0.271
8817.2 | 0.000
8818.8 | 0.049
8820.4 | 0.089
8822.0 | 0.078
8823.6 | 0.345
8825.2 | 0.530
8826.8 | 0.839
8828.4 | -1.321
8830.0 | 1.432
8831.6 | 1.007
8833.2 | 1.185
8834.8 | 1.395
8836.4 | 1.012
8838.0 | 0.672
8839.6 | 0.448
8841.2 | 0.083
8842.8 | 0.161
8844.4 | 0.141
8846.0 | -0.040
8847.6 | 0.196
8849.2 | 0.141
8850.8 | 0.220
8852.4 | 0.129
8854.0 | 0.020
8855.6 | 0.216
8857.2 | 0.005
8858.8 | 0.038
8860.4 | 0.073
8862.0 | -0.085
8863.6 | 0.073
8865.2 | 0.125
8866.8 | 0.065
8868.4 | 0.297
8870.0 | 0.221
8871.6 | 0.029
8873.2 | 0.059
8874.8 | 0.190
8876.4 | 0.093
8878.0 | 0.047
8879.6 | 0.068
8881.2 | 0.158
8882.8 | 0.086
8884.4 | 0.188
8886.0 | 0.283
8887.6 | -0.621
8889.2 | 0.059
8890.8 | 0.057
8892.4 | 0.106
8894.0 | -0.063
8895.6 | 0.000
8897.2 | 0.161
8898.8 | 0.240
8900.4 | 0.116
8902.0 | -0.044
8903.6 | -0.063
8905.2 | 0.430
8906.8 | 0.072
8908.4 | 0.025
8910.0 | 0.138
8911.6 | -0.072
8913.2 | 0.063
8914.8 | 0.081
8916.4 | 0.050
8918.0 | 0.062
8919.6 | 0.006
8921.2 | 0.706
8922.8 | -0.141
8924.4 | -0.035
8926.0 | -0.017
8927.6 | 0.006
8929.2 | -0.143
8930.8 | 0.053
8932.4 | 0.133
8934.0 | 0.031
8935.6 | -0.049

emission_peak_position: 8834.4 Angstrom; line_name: [O II] 3727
